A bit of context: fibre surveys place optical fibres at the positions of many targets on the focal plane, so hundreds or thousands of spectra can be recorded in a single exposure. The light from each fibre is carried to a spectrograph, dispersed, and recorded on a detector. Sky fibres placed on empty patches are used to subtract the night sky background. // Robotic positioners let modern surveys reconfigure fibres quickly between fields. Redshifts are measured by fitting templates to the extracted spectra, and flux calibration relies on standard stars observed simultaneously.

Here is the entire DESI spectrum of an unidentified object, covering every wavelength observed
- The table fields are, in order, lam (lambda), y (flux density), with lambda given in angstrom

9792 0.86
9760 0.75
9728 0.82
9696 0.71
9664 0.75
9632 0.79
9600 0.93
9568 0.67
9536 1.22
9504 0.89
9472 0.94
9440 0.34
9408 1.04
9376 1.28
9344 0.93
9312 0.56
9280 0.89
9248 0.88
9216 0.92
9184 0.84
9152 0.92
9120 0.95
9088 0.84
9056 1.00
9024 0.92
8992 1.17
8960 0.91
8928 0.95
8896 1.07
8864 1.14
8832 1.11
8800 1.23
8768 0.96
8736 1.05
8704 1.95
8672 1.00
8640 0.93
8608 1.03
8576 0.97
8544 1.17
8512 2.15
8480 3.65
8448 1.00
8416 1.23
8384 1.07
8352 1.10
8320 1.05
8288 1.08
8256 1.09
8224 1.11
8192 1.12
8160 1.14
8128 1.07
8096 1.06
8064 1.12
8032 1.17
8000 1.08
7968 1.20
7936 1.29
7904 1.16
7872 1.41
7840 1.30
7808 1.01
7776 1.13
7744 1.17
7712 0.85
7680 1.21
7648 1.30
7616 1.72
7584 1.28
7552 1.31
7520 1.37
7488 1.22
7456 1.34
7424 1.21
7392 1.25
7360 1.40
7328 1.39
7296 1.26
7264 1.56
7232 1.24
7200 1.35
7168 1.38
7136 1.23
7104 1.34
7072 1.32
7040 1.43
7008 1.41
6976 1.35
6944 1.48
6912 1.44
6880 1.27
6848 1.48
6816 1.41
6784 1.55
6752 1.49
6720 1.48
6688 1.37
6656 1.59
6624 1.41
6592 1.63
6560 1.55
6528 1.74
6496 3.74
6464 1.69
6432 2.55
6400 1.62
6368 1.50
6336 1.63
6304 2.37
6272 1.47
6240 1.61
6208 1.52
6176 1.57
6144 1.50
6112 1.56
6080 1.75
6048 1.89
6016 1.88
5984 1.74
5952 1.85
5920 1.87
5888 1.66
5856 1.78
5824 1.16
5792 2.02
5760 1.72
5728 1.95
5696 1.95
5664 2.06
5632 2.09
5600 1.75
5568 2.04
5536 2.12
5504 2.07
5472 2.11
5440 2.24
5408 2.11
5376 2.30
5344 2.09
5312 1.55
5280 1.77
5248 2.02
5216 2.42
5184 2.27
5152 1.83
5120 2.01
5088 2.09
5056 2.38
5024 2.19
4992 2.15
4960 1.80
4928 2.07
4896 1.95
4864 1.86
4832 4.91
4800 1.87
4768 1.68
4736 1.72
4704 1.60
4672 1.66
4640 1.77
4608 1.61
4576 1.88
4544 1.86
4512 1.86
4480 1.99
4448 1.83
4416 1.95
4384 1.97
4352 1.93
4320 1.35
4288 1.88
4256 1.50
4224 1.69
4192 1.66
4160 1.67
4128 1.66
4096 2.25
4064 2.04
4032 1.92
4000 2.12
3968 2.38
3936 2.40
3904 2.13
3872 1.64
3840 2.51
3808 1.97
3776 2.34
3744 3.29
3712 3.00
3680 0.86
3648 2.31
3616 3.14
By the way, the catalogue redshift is 0.29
